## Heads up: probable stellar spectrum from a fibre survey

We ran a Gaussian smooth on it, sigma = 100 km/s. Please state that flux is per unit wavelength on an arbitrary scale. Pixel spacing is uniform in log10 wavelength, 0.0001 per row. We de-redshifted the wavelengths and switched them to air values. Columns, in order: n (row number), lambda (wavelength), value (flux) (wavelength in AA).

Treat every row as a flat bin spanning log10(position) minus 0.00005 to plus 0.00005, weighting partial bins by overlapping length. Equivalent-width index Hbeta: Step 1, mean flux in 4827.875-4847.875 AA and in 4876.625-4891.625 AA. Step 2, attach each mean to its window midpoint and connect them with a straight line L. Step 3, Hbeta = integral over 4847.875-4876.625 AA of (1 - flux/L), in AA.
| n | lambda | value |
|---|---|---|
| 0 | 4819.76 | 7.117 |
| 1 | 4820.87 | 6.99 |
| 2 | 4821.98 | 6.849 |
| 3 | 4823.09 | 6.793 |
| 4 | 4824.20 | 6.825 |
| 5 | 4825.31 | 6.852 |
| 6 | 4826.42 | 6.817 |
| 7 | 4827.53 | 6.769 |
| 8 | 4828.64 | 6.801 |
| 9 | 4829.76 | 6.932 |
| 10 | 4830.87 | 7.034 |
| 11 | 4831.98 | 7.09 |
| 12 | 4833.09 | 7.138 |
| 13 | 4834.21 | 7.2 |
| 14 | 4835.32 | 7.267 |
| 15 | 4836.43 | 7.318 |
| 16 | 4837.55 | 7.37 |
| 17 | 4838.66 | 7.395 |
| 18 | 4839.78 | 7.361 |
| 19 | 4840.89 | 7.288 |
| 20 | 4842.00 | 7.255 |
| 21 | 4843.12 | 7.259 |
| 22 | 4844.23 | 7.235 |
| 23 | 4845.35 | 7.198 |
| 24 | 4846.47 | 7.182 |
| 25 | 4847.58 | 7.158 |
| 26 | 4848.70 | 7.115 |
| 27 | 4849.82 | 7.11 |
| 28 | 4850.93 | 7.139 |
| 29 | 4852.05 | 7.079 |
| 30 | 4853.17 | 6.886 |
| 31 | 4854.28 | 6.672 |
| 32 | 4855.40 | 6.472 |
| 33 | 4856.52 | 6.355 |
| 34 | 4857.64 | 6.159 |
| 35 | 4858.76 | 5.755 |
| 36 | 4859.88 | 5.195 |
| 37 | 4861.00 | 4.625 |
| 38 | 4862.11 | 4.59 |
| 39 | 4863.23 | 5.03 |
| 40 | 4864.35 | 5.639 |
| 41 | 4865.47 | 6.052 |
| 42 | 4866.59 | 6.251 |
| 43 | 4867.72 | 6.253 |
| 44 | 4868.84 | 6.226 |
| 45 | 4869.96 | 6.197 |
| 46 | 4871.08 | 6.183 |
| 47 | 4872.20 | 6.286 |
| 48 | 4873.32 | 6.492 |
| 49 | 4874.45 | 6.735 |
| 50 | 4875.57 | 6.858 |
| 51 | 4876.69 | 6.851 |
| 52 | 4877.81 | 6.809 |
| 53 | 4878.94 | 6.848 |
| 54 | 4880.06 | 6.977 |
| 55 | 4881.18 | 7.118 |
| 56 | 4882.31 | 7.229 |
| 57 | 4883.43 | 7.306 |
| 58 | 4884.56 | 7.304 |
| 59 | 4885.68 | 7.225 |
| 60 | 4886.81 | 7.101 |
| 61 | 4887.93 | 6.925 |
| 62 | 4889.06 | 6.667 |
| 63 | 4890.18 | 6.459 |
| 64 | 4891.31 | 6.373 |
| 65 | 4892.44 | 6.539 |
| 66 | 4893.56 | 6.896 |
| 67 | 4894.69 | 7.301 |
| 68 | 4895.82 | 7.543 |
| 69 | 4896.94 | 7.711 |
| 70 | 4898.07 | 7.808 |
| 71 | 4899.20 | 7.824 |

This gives 3.39 AA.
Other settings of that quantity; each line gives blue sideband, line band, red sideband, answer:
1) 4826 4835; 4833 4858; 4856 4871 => -2.59 AA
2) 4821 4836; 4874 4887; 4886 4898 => -0.08 AA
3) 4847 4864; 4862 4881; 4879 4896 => 0.86 AA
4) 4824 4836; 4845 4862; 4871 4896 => 1.12 AA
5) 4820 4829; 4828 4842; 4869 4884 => -0.72 AA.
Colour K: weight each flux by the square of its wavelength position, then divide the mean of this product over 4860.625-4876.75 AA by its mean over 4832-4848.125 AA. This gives 0.8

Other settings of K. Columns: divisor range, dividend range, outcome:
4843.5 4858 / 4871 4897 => 1.01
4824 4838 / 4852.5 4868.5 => 0.84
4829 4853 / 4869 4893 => 0.96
